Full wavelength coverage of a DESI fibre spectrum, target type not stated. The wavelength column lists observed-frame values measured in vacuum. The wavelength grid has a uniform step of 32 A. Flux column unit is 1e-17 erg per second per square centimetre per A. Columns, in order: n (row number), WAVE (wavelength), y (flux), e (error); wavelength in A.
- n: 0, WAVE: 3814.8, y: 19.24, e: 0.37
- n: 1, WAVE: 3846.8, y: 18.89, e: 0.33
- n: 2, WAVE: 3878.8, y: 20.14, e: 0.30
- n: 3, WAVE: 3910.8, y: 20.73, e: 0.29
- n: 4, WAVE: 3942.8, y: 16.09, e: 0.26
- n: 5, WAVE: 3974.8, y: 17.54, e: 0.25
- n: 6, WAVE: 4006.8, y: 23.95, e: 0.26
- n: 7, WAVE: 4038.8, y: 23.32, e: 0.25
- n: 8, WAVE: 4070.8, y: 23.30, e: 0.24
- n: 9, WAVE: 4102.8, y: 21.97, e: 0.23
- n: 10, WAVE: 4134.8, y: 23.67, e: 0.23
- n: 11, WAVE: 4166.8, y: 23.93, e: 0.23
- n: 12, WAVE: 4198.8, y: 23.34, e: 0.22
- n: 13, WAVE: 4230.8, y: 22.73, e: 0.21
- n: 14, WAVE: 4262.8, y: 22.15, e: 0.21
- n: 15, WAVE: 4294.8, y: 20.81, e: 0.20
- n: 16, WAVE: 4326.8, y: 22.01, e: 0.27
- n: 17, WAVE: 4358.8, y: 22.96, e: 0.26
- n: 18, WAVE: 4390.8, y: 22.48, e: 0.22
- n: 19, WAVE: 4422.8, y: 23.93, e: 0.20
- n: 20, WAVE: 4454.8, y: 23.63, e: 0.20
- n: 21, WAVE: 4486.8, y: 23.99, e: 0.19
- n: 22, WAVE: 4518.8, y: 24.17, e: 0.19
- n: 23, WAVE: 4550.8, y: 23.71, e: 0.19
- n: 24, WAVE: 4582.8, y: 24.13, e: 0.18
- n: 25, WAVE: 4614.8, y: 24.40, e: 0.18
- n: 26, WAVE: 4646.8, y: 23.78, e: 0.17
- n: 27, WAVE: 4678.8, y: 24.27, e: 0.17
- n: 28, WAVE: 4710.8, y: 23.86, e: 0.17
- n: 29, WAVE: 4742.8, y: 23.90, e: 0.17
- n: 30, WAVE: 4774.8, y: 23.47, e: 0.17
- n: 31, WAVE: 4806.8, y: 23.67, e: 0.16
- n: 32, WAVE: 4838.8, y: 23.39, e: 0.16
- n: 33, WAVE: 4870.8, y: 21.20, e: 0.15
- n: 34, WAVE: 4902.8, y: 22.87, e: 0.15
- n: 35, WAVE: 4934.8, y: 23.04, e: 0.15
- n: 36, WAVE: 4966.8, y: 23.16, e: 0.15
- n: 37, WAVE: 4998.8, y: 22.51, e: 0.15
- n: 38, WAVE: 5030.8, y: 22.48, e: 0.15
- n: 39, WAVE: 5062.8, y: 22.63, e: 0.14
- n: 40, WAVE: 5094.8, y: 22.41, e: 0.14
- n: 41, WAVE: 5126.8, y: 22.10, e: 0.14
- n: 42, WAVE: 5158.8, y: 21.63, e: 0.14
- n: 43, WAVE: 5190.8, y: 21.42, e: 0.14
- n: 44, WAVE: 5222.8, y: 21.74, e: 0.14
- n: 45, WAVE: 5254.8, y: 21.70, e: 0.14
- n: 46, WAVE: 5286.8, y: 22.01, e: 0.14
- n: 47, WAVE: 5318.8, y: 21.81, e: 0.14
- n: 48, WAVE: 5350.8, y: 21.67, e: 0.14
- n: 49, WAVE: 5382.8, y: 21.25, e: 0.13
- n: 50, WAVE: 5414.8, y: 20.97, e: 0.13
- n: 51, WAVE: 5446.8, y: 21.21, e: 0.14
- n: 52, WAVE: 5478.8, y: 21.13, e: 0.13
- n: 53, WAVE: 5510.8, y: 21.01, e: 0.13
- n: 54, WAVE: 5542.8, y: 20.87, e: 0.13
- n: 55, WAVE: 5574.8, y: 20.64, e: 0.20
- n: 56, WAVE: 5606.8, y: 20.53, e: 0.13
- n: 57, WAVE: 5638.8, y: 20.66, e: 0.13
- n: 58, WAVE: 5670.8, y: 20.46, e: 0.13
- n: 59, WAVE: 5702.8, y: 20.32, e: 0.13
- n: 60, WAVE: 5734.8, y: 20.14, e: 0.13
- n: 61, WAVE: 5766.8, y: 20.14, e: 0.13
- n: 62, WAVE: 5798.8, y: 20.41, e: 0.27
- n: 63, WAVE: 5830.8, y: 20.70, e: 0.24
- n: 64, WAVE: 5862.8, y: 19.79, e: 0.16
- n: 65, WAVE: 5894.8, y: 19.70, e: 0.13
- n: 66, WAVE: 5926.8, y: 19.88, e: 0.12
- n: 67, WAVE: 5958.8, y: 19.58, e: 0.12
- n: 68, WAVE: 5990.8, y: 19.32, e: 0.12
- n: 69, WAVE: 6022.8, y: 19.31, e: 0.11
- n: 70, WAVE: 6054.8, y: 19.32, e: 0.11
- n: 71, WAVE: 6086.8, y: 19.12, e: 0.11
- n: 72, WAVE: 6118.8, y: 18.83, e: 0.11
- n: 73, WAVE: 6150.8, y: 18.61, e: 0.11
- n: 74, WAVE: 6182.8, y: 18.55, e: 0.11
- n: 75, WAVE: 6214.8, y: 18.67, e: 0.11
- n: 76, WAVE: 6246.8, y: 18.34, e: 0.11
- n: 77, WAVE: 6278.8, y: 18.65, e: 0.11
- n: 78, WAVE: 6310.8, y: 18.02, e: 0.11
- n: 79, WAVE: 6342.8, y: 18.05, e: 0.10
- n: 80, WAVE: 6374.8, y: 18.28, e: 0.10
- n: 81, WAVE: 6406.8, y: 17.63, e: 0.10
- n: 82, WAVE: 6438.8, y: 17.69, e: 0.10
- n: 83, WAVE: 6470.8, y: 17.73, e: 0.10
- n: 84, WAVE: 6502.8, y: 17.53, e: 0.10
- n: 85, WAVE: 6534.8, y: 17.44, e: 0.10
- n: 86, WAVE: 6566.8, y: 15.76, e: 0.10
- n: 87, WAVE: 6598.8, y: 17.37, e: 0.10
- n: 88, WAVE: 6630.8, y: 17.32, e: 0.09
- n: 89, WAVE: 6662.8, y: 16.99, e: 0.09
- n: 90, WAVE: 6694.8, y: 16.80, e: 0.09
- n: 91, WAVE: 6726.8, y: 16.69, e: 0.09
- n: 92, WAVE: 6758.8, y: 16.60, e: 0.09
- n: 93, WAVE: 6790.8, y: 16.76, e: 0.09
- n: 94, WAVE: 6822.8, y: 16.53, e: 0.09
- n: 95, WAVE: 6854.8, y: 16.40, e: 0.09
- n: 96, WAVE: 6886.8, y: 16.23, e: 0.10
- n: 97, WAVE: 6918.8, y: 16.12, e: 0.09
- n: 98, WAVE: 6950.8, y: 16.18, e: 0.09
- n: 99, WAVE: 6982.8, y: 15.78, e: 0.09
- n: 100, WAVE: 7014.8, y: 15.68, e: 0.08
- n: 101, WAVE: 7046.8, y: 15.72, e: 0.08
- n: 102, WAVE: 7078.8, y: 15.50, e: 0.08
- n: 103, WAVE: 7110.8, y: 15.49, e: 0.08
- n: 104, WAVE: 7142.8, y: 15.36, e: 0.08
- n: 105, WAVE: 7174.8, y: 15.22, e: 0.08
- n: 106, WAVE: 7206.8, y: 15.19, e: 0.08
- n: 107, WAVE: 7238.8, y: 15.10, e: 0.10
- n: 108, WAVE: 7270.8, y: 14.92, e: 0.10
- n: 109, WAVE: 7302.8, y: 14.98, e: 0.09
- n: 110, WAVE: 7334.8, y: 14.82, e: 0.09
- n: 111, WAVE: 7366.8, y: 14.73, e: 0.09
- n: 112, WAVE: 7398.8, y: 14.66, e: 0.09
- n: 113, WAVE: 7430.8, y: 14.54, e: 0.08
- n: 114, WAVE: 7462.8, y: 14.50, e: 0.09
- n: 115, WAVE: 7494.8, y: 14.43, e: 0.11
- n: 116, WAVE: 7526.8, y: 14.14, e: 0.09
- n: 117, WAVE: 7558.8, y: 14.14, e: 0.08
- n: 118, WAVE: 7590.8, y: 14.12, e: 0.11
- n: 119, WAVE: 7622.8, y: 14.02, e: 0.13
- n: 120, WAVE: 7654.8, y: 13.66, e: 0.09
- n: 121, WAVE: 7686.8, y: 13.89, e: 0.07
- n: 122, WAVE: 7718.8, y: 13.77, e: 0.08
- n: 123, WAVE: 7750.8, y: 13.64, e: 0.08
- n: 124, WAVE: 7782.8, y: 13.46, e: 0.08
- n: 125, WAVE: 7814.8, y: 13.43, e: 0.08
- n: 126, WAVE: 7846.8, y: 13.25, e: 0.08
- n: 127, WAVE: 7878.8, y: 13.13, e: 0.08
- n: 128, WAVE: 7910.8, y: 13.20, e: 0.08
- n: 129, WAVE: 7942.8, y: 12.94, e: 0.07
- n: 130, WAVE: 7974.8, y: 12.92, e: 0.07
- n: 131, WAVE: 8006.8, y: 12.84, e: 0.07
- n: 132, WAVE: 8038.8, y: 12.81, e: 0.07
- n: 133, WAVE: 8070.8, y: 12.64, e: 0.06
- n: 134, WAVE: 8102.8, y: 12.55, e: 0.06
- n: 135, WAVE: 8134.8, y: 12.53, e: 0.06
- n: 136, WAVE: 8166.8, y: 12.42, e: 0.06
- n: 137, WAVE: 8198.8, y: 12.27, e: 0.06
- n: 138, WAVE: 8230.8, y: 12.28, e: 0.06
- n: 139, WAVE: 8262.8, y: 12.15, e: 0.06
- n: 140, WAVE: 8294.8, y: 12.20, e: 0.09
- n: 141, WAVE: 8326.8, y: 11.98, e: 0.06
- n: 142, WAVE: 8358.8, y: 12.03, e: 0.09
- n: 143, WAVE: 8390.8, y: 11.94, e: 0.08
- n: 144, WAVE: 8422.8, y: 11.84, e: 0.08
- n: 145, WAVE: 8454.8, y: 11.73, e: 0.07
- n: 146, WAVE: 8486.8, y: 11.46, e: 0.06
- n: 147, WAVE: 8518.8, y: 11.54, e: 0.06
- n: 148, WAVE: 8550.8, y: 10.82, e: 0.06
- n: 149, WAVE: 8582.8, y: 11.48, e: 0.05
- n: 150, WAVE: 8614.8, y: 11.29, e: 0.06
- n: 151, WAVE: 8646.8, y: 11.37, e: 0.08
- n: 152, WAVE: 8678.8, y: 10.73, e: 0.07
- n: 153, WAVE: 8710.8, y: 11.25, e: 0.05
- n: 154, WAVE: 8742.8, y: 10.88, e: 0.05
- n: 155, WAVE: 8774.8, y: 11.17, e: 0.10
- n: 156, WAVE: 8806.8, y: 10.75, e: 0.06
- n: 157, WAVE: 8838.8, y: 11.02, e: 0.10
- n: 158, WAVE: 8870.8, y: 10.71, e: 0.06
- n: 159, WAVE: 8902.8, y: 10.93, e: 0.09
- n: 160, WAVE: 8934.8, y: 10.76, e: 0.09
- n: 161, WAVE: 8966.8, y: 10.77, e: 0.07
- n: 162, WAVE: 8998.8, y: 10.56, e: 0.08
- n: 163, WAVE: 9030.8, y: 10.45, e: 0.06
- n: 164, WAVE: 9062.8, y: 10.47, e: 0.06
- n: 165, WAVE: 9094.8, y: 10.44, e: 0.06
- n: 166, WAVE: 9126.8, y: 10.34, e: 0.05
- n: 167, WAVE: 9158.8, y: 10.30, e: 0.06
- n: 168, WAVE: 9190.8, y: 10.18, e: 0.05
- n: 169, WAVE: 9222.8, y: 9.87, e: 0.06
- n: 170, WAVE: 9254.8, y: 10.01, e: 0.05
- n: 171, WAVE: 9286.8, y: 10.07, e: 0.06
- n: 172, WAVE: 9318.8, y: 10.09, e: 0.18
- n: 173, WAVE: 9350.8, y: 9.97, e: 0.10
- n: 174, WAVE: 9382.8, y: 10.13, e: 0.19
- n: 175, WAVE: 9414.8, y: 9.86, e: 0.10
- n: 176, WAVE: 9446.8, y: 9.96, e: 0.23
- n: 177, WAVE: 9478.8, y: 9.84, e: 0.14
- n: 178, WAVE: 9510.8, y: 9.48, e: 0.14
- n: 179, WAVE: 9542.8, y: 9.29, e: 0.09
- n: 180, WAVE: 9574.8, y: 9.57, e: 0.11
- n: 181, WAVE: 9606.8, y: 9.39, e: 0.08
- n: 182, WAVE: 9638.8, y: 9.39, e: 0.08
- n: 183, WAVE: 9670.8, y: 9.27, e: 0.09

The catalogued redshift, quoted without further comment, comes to 0.000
